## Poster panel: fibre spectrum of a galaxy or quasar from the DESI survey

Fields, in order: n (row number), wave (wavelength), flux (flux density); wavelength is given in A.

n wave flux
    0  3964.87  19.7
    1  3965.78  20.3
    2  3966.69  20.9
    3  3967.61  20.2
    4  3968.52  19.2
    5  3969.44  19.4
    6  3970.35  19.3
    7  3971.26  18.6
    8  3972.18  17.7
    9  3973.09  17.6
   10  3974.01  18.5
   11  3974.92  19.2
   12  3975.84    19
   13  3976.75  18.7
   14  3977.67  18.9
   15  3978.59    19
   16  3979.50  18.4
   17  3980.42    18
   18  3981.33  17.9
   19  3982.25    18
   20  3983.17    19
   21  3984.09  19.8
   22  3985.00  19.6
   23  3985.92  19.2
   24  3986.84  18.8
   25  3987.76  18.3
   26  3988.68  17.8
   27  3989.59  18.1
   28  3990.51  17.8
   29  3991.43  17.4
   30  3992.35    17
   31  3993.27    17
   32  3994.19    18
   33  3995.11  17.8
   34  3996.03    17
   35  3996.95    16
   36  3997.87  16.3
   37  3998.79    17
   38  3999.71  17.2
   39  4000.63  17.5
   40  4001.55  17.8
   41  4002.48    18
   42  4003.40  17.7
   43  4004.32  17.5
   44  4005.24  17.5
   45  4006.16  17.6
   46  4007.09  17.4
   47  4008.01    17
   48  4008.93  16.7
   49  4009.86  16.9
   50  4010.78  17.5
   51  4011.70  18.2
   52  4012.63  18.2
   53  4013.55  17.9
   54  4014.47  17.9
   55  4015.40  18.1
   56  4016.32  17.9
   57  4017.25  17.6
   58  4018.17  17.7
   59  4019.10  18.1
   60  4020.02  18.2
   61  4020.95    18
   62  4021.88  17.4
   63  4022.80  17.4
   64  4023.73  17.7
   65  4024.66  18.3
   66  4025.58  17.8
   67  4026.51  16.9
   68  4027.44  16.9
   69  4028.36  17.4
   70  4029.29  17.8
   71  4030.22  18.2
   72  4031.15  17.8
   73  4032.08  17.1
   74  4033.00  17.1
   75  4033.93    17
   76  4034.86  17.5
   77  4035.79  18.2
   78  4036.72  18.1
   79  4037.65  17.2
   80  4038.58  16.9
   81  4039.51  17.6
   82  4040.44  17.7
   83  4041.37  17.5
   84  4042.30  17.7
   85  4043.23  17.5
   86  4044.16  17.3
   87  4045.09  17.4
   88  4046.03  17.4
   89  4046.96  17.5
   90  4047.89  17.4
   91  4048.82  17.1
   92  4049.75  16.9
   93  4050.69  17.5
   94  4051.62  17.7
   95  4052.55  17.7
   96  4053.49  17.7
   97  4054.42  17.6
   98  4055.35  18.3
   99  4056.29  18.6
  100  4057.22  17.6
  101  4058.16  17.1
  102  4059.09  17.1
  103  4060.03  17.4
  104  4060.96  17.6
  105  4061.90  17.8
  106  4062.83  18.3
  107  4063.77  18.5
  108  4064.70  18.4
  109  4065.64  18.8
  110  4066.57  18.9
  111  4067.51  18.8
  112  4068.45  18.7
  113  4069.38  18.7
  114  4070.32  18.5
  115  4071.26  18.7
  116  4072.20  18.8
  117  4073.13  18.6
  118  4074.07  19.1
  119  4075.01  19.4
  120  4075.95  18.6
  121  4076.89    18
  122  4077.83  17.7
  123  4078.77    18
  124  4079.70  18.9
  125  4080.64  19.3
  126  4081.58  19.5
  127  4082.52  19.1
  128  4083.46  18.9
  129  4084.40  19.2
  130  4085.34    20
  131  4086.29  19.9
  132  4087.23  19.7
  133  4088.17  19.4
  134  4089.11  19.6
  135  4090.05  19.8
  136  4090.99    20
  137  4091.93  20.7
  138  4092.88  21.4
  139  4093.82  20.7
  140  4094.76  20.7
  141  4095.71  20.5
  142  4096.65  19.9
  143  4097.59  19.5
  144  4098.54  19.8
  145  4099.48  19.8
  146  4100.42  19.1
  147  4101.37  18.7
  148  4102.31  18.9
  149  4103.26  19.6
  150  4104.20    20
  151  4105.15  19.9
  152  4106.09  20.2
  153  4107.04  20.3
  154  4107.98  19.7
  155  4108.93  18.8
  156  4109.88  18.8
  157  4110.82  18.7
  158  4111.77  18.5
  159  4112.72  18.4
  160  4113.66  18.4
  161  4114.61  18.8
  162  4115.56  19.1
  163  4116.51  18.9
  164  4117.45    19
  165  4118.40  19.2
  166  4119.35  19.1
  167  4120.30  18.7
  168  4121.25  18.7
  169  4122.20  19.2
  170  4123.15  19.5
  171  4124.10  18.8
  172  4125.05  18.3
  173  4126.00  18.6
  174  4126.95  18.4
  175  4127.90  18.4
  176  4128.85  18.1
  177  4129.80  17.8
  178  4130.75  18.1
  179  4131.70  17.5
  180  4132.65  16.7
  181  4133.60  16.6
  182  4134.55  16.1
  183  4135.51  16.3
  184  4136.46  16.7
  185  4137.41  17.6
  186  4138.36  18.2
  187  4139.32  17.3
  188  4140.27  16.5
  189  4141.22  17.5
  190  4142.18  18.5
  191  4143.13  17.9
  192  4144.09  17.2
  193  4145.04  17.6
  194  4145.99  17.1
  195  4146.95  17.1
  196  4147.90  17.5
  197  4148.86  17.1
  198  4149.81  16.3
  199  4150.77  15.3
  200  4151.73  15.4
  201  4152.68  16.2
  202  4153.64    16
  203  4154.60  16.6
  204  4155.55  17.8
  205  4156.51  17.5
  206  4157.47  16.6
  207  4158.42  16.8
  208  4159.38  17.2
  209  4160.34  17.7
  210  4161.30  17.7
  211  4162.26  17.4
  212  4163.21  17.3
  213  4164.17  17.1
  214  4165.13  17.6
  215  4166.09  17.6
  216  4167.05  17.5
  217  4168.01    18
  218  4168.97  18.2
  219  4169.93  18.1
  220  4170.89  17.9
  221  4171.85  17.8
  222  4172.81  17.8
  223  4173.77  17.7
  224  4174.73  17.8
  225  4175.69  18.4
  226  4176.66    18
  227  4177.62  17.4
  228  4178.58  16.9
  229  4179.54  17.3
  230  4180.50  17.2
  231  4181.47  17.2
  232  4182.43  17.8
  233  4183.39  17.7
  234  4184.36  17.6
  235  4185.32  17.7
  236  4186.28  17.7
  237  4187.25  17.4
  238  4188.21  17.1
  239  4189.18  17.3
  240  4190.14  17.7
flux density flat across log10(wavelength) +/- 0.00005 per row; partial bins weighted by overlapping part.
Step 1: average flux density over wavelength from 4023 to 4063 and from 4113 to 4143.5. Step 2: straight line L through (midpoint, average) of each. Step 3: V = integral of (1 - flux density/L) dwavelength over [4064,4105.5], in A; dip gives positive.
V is -3.5 A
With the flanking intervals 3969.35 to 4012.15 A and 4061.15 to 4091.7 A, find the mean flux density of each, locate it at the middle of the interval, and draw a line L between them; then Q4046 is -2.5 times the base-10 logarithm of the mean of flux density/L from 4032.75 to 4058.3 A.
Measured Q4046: 0.06 mag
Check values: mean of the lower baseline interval 18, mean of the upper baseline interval 18.9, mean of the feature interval 17.5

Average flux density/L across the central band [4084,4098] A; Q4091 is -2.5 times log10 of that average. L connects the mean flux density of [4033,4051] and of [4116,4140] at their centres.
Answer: -0.13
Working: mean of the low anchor 17.4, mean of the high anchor 18.1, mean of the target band 20.1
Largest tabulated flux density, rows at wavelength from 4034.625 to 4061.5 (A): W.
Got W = 18.6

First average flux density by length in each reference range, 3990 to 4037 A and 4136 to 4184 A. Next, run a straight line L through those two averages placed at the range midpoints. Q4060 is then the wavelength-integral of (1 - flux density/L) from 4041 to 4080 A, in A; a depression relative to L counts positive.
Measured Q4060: -1.24 A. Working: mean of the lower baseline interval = 17.5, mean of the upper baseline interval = 17.3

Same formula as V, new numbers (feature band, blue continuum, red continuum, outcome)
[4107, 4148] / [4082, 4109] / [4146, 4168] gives 0.5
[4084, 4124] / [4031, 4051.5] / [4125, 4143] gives -4.5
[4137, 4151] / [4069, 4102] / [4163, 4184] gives 0.7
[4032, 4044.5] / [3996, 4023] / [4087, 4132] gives 0.4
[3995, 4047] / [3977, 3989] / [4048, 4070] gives 2.2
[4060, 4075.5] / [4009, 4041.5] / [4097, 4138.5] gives -0.4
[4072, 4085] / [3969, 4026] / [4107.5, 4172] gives -0.7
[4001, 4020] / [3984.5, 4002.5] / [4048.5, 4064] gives 0.0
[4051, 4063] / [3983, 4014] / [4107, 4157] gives 0.0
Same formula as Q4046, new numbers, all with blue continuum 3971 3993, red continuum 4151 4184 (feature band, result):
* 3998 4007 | 0.05 mag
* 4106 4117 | -0.08 mag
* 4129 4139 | 0.02 mag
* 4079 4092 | -0.10 mag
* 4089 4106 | -0.13 mag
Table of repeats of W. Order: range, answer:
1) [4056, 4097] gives 21.4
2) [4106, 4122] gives 20.3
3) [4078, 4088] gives 20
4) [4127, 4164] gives 18.5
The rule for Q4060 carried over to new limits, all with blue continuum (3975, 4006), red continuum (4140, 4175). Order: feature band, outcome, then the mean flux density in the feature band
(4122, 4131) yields -0.57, 18.5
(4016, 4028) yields 0.11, 17.7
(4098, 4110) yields -1.39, 19.5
